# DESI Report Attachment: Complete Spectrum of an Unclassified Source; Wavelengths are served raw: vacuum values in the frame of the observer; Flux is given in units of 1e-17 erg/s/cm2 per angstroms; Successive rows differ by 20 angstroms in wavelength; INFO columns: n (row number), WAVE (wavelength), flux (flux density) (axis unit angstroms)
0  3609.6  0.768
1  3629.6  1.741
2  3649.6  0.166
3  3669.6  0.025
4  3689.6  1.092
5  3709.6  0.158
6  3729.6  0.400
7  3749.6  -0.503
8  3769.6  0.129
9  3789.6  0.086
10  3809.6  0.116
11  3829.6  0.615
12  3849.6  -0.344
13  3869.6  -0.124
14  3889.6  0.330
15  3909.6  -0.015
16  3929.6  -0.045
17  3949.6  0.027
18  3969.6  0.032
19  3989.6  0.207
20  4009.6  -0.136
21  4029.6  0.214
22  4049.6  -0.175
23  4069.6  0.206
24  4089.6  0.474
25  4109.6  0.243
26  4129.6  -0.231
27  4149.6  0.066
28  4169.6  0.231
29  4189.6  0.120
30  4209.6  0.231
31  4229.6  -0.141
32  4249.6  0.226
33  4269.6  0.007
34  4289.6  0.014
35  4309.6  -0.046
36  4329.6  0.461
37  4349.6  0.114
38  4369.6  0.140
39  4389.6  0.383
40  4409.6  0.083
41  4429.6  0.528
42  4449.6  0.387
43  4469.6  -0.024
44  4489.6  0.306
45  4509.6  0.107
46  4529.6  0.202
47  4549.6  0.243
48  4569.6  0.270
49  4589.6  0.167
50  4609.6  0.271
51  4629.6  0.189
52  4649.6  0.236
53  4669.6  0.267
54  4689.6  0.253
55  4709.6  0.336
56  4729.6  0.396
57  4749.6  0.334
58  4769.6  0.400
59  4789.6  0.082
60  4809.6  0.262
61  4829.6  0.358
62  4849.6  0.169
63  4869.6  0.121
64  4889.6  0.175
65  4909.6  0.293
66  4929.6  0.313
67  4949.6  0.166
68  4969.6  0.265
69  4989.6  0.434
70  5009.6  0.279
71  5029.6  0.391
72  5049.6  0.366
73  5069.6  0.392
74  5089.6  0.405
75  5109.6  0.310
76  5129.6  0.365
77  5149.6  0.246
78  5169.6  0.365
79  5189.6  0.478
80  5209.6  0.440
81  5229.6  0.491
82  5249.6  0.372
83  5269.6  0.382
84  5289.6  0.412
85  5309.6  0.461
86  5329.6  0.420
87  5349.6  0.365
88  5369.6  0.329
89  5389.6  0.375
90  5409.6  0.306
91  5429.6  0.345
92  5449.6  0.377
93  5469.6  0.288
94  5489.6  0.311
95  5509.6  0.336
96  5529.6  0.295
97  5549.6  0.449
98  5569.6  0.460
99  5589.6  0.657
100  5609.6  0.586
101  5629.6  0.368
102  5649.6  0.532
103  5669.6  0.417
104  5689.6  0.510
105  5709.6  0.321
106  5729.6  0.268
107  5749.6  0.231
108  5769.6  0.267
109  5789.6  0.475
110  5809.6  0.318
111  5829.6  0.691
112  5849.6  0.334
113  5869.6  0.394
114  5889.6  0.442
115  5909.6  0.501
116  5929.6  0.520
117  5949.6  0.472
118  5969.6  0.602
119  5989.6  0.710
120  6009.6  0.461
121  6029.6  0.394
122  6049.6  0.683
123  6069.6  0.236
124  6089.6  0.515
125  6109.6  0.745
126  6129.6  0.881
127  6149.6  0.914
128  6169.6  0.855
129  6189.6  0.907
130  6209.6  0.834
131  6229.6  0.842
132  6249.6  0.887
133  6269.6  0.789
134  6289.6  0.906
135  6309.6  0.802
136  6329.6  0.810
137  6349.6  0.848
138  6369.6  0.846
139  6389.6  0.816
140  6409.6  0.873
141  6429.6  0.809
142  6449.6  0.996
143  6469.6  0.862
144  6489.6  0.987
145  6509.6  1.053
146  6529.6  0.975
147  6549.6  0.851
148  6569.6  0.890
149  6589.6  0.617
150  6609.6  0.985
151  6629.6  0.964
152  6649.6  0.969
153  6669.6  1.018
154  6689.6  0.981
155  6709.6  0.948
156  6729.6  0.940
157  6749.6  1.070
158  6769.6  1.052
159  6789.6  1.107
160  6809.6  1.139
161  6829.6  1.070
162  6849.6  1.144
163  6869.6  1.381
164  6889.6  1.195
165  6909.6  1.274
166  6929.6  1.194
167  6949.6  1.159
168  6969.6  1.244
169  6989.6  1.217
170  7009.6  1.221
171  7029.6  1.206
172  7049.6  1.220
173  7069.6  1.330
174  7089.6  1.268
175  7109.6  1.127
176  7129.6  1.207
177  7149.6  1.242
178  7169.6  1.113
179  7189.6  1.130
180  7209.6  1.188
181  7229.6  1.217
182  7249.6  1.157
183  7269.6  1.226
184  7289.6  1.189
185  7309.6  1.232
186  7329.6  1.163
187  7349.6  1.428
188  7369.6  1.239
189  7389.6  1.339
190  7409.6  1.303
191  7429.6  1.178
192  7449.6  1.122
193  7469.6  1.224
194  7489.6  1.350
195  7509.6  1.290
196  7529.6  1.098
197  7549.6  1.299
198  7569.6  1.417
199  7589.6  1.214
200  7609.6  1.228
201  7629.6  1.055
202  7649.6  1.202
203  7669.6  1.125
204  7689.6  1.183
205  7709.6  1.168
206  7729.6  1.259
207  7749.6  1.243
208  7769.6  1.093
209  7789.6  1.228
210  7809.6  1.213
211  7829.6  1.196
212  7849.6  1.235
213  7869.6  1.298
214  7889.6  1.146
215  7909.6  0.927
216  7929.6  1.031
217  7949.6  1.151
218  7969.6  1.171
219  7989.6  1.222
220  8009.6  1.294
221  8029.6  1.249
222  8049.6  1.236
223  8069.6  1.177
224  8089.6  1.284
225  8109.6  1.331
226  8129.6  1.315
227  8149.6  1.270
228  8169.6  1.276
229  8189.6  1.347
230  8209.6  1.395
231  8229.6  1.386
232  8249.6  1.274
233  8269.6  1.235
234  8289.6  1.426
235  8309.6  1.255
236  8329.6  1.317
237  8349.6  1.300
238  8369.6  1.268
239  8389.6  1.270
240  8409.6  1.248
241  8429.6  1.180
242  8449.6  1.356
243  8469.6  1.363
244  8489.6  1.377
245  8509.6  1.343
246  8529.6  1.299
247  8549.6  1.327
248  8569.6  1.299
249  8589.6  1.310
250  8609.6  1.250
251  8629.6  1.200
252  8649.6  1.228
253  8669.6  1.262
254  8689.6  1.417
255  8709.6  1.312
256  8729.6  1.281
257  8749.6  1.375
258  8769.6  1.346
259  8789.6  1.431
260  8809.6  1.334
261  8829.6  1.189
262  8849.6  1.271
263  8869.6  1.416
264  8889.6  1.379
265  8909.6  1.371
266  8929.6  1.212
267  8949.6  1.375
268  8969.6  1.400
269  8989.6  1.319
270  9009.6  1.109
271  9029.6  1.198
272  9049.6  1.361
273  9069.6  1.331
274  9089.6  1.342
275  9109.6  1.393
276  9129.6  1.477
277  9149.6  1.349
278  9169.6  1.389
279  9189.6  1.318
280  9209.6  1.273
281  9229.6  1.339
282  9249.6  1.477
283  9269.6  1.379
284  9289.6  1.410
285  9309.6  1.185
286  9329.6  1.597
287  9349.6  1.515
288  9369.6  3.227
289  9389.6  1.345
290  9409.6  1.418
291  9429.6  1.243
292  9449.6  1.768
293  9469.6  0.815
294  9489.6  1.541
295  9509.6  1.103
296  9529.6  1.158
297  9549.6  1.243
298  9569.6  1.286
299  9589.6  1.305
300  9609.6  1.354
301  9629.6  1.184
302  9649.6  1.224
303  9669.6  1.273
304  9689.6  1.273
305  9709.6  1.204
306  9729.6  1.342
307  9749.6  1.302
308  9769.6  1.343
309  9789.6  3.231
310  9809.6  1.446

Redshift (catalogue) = 0.53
